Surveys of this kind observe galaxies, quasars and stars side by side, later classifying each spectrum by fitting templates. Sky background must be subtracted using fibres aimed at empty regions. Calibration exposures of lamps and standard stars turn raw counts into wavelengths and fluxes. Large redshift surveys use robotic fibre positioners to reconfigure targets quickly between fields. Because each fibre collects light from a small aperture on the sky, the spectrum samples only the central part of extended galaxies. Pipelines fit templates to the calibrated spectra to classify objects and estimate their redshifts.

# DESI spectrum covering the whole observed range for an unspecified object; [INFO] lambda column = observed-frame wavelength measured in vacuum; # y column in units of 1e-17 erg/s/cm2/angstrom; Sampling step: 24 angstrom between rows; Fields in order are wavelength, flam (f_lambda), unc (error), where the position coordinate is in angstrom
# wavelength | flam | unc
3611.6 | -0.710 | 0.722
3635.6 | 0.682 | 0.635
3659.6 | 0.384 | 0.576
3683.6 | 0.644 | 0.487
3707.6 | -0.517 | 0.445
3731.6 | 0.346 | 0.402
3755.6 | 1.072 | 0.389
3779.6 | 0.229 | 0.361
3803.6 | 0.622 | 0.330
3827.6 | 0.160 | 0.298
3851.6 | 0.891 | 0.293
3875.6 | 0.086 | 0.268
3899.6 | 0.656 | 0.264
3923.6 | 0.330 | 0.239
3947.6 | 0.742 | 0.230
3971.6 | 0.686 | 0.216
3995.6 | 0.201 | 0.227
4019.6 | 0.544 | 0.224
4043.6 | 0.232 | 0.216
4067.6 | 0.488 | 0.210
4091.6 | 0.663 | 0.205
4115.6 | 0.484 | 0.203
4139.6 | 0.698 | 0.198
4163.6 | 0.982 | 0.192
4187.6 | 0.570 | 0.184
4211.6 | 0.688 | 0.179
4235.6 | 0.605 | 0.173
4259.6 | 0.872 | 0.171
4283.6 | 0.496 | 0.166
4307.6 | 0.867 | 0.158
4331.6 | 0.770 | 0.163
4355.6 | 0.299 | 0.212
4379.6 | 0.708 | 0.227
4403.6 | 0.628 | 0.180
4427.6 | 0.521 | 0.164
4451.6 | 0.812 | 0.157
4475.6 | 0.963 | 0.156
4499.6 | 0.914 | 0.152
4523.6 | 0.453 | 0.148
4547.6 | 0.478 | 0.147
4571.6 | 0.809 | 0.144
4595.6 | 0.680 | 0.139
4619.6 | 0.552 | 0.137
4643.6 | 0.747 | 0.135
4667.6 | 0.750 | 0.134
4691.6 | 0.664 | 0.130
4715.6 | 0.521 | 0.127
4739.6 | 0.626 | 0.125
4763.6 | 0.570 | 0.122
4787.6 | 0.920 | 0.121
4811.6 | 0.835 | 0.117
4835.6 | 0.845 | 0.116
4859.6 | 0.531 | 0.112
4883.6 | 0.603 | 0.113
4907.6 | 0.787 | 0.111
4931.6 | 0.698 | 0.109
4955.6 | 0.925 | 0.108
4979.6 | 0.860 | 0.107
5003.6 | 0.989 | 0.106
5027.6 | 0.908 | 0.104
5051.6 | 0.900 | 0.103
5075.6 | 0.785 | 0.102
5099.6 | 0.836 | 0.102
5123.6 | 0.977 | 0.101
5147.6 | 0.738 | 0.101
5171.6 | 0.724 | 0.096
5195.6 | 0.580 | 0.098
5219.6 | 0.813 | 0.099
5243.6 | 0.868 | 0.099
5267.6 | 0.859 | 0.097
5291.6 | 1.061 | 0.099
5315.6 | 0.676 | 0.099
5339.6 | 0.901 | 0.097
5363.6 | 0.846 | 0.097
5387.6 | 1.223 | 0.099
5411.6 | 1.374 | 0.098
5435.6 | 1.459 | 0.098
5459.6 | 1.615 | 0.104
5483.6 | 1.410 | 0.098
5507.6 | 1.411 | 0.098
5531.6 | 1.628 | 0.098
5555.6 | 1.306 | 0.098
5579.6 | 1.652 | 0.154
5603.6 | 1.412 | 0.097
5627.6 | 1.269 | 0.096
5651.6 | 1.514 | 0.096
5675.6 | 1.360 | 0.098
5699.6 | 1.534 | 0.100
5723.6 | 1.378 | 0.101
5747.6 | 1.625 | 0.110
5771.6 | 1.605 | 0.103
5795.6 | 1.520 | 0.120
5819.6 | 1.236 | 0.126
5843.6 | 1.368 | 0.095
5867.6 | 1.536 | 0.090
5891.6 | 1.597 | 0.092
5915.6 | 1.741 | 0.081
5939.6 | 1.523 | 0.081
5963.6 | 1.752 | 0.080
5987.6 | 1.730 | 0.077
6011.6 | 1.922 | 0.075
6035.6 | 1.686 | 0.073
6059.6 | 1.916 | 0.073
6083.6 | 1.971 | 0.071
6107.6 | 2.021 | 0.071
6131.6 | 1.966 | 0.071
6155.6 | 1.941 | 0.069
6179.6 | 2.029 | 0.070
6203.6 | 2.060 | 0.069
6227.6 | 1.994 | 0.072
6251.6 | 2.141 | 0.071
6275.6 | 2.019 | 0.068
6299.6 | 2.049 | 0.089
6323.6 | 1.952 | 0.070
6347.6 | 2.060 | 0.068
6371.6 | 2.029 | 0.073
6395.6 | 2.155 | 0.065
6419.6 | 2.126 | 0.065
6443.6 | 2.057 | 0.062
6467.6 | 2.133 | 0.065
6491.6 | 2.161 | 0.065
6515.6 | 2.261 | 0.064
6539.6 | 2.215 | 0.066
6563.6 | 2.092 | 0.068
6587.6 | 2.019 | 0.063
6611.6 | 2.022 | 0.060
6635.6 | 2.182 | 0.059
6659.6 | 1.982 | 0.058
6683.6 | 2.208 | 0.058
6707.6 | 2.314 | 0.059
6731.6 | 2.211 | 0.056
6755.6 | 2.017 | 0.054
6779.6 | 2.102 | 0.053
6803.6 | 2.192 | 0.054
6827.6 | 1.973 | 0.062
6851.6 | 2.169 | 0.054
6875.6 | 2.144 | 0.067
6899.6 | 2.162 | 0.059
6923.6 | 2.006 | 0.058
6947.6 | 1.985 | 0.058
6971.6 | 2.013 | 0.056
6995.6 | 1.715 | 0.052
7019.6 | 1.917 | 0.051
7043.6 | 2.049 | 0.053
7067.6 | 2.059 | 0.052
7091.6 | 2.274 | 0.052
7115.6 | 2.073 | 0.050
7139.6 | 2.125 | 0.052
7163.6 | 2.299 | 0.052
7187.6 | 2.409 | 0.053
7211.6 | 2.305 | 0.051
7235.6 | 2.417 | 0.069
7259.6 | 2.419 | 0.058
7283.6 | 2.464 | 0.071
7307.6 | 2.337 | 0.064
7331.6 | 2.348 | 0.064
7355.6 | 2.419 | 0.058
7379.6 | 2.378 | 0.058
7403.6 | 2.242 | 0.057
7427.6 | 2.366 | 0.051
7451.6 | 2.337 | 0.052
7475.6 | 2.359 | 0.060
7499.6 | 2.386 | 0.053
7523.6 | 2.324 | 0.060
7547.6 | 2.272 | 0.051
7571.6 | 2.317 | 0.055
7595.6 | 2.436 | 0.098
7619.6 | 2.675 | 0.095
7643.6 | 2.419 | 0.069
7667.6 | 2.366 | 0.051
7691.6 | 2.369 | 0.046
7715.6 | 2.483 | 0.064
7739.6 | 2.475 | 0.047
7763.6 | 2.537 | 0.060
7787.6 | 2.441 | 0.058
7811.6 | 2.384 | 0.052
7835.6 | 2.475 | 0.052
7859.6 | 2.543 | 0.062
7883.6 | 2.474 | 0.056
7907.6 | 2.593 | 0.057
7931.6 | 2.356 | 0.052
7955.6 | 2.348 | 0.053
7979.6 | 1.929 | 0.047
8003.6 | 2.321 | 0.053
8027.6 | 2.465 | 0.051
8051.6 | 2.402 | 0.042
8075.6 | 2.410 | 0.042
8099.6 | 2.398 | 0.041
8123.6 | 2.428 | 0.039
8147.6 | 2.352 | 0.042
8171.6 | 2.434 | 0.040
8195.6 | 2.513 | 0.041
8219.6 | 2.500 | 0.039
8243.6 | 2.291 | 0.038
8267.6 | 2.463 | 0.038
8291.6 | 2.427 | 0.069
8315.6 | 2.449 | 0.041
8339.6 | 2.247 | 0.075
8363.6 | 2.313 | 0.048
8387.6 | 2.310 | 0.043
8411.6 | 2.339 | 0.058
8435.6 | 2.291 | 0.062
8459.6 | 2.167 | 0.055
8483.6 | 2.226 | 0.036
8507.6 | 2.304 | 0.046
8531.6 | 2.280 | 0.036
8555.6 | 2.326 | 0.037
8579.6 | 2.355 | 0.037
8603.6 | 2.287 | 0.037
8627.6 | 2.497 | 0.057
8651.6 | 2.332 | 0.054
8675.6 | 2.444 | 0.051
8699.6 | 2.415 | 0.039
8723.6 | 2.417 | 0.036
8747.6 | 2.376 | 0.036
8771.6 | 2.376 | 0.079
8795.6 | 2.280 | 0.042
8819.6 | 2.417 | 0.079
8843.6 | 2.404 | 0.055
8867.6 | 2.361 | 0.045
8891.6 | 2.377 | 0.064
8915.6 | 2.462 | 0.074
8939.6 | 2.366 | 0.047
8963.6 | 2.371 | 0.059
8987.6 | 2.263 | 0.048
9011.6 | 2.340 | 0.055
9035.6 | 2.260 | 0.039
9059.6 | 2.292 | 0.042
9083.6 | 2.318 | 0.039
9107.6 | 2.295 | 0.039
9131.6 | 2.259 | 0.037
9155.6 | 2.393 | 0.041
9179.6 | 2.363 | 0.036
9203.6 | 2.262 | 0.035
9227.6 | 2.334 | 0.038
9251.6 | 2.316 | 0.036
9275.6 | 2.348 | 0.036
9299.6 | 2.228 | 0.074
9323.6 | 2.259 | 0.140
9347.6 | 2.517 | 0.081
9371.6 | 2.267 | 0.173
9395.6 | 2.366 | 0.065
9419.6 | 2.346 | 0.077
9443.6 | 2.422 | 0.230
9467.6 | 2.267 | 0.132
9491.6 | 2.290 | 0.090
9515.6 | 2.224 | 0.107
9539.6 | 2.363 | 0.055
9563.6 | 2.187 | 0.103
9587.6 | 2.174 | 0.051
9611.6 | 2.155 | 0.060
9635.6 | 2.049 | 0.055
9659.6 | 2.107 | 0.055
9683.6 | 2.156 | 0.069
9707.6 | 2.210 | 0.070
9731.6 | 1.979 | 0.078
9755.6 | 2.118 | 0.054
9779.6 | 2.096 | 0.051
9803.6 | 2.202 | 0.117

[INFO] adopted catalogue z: 0.353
